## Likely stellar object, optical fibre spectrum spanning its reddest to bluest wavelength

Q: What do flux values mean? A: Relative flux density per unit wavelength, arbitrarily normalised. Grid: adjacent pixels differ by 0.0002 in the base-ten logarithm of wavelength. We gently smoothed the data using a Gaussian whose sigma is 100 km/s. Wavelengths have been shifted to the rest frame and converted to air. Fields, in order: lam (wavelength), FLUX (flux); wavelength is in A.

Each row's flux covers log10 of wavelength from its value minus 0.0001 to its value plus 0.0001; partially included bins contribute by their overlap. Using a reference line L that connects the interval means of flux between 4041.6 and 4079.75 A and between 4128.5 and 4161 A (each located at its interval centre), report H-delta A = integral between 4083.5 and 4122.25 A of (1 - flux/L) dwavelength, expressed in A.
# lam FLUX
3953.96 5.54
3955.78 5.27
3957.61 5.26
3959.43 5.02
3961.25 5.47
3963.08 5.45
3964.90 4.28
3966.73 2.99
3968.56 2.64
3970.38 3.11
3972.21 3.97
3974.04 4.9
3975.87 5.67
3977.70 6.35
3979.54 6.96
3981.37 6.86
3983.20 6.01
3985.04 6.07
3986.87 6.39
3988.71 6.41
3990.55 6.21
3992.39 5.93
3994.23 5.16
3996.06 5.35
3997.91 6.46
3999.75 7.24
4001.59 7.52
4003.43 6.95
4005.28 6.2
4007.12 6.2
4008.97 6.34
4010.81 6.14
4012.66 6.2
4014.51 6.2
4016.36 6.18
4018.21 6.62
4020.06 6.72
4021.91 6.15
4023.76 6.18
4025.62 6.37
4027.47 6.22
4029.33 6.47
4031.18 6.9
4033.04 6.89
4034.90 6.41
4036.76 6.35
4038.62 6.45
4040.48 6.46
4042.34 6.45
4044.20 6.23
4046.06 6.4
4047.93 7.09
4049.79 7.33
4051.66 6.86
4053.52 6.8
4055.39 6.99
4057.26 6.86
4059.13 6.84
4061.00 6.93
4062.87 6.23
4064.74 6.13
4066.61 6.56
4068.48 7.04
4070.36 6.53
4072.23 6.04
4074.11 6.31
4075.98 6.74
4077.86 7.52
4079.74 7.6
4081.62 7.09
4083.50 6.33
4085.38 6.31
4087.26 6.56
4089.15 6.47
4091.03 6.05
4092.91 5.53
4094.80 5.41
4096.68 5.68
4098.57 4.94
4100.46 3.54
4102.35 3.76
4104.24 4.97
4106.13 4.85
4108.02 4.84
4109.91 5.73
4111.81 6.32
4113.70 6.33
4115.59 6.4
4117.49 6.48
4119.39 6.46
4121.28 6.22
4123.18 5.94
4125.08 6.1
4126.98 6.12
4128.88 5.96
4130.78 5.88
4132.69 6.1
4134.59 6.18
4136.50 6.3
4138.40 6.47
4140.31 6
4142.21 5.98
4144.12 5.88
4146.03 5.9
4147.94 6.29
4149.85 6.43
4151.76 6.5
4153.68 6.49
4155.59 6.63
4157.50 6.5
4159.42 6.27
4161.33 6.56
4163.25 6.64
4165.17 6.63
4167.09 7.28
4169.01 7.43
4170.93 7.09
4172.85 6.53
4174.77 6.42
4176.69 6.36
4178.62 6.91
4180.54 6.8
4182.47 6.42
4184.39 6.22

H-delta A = 4.9 A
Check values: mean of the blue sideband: 6.72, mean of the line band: 5.66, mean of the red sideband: 6.23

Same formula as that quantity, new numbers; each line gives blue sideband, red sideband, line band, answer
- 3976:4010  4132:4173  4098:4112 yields 3.6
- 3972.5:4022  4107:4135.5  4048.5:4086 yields -3.7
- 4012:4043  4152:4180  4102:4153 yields 5.0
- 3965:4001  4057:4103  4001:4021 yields -2.7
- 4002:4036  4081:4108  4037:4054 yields -1.6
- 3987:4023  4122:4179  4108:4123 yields 0.5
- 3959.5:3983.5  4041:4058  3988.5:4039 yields -3.8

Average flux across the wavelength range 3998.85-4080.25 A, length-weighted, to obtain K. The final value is 6.61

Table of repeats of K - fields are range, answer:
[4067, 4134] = 6.01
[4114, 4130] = 6.21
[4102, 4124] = 5.74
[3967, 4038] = 6.05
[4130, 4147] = 6.08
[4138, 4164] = 6.32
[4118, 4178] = 6.38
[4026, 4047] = 6.47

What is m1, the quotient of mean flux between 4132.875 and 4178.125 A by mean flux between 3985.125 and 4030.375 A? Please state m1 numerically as 1.02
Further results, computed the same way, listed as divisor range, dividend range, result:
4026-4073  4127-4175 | 0.97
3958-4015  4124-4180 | 1.13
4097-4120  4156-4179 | 1.25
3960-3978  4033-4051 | 1.49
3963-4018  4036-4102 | 1.11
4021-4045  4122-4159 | 0.96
